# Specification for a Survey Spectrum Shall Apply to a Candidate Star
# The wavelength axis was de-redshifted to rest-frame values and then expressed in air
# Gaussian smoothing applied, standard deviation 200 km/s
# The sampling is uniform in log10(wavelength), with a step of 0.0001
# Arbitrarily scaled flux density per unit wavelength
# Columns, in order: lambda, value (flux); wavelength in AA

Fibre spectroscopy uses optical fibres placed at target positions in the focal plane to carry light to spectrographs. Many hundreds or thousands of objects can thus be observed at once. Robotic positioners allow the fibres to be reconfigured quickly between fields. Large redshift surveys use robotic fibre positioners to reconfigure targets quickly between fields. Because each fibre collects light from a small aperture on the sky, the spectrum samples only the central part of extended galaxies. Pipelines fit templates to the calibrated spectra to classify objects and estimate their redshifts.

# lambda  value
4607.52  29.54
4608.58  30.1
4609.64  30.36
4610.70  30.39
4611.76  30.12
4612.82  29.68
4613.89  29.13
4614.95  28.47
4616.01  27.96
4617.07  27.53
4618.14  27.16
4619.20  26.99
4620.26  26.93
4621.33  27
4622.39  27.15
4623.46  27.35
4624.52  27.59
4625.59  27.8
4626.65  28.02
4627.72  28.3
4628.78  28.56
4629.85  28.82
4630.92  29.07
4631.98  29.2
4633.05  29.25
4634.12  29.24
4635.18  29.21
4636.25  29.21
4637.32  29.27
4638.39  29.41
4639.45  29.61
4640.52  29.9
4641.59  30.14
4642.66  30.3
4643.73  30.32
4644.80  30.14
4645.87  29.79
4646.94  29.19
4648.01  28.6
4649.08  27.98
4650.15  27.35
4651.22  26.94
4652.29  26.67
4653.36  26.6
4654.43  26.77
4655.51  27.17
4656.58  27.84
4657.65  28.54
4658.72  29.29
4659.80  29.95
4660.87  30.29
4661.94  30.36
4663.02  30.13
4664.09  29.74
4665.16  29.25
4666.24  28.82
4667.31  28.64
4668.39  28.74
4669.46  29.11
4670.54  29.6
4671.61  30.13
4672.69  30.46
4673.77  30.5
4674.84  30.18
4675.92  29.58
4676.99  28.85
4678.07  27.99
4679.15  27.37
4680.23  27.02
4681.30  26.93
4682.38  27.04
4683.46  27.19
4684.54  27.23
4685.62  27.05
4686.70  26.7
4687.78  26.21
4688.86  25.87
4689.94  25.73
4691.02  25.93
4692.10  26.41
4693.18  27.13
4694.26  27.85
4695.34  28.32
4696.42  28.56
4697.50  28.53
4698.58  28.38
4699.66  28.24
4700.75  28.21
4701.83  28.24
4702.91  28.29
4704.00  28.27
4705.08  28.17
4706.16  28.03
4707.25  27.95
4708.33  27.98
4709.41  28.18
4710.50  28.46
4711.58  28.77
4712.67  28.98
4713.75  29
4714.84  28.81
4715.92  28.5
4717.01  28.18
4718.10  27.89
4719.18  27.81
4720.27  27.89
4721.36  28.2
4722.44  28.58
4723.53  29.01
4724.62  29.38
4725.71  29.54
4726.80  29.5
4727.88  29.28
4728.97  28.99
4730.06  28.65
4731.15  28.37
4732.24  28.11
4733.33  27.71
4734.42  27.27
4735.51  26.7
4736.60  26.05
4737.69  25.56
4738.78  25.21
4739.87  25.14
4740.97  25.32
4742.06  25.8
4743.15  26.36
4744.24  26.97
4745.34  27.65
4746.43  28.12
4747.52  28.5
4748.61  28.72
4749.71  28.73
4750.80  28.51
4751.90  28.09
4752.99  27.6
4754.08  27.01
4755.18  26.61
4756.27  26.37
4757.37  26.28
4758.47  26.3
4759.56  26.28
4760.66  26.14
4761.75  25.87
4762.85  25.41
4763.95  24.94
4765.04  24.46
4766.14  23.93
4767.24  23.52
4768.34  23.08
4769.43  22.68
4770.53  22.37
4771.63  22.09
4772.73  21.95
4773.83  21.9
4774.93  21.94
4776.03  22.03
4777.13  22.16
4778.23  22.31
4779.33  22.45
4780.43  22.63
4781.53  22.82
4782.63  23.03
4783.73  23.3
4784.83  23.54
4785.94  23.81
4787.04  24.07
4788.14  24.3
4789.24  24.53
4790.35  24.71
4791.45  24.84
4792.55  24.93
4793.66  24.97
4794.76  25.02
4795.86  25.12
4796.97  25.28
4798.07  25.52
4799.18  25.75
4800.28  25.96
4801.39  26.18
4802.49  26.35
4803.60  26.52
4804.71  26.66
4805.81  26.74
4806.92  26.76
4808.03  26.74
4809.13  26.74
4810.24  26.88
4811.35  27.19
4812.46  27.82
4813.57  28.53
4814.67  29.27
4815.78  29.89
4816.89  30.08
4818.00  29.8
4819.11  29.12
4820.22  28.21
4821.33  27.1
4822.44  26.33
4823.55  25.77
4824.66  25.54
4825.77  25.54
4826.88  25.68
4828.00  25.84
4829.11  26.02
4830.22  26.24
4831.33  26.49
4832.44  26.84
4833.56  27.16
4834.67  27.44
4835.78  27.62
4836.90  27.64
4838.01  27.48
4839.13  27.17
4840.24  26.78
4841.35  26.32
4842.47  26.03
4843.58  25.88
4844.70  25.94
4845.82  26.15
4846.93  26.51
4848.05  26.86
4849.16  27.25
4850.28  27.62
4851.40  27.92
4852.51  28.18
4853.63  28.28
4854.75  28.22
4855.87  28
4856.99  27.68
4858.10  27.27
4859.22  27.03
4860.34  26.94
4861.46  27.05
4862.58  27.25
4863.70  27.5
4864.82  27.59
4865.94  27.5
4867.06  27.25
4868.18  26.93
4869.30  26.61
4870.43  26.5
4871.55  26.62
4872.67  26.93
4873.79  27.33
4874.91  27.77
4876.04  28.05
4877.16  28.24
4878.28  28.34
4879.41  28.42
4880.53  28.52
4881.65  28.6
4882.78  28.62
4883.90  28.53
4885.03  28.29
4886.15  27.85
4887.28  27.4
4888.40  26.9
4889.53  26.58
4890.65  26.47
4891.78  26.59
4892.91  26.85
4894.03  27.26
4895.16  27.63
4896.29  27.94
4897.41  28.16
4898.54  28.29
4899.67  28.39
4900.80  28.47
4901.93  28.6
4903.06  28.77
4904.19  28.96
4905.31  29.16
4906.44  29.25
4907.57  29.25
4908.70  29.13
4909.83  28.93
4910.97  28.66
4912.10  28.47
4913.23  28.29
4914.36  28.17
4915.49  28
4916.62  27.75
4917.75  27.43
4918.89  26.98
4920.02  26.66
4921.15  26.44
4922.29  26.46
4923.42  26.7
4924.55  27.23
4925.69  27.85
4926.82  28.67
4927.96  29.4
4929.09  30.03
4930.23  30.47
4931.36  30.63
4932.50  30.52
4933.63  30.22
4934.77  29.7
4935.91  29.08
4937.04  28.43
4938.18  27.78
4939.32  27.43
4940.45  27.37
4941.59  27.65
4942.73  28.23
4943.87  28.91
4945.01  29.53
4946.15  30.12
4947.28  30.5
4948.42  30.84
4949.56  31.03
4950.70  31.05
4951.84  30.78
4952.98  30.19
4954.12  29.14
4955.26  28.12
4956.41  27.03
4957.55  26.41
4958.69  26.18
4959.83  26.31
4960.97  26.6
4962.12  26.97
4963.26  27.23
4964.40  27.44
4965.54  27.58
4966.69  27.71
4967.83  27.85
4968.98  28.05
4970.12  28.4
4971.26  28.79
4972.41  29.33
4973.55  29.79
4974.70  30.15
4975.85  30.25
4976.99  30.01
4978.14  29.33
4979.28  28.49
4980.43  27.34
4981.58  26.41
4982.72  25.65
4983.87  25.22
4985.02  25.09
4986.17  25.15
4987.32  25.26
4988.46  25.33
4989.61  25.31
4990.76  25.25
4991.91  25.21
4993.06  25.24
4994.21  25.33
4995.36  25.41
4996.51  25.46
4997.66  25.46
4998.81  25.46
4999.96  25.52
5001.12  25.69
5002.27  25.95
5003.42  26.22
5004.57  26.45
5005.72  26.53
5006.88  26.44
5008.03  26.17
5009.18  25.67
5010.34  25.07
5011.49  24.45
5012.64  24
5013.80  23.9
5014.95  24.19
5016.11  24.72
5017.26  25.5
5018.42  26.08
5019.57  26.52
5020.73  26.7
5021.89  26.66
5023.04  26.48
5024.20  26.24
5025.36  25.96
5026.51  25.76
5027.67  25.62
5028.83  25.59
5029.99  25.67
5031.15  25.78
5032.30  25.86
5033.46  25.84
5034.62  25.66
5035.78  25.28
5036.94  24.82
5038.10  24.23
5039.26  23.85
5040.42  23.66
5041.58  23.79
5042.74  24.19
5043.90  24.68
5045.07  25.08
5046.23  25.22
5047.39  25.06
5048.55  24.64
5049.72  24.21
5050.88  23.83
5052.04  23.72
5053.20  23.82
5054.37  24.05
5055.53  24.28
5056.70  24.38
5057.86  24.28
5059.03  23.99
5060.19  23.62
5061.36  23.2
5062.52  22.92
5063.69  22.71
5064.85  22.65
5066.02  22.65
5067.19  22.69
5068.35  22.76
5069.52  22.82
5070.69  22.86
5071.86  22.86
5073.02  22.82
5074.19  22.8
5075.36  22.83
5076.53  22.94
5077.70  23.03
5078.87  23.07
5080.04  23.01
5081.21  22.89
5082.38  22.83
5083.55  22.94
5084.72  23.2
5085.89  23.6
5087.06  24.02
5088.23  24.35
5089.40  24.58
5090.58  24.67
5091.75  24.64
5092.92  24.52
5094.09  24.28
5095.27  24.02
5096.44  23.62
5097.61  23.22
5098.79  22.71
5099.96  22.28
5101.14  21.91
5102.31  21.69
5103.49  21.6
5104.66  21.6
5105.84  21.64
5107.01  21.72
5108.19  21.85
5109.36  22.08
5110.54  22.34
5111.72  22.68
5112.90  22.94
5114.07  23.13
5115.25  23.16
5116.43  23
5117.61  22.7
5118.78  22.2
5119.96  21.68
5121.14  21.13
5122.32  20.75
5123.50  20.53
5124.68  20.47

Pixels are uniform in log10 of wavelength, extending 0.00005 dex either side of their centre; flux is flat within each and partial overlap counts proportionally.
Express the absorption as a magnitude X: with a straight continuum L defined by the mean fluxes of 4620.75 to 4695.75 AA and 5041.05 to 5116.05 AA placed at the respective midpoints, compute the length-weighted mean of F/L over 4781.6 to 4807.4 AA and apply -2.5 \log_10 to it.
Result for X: 0.07 mag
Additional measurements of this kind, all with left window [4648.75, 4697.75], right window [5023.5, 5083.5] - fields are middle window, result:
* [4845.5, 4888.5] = -0.06 mag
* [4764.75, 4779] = 0.20 mag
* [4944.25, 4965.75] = -0.14 mag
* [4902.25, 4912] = -0.13 mag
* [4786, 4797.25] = 0.09 mag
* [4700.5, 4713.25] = -0.02 mag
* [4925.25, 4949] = -0.16 mag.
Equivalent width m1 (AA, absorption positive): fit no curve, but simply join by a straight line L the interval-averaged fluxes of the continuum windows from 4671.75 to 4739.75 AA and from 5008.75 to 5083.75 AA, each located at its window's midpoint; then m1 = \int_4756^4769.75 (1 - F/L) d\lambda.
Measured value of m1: 1.2 AA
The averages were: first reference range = 28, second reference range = 24.3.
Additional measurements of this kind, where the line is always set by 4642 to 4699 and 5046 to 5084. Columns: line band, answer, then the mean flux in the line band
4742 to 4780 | 2.79 AA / 25.2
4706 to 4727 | -0.59 AA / 28.5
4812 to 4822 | -0.89 AA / 28.9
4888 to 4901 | -0.98 AA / 27.4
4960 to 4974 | -1.88 AA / 27.9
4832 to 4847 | -0.33 AA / 26.8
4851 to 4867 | -1.00 AA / 27.6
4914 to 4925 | -0.85 AA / 27.2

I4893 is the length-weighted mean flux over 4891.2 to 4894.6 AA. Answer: 26.9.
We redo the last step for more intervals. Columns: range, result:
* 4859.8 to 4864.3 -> 27.2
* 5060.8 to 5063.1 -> 23.1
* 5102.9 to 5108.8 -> 21.7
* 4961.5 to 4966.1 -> 27.3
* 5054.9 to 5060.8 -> 24.1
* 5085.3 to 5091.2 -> 24.2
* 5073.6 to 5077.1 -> 22.8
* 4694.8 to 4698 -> 28.5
